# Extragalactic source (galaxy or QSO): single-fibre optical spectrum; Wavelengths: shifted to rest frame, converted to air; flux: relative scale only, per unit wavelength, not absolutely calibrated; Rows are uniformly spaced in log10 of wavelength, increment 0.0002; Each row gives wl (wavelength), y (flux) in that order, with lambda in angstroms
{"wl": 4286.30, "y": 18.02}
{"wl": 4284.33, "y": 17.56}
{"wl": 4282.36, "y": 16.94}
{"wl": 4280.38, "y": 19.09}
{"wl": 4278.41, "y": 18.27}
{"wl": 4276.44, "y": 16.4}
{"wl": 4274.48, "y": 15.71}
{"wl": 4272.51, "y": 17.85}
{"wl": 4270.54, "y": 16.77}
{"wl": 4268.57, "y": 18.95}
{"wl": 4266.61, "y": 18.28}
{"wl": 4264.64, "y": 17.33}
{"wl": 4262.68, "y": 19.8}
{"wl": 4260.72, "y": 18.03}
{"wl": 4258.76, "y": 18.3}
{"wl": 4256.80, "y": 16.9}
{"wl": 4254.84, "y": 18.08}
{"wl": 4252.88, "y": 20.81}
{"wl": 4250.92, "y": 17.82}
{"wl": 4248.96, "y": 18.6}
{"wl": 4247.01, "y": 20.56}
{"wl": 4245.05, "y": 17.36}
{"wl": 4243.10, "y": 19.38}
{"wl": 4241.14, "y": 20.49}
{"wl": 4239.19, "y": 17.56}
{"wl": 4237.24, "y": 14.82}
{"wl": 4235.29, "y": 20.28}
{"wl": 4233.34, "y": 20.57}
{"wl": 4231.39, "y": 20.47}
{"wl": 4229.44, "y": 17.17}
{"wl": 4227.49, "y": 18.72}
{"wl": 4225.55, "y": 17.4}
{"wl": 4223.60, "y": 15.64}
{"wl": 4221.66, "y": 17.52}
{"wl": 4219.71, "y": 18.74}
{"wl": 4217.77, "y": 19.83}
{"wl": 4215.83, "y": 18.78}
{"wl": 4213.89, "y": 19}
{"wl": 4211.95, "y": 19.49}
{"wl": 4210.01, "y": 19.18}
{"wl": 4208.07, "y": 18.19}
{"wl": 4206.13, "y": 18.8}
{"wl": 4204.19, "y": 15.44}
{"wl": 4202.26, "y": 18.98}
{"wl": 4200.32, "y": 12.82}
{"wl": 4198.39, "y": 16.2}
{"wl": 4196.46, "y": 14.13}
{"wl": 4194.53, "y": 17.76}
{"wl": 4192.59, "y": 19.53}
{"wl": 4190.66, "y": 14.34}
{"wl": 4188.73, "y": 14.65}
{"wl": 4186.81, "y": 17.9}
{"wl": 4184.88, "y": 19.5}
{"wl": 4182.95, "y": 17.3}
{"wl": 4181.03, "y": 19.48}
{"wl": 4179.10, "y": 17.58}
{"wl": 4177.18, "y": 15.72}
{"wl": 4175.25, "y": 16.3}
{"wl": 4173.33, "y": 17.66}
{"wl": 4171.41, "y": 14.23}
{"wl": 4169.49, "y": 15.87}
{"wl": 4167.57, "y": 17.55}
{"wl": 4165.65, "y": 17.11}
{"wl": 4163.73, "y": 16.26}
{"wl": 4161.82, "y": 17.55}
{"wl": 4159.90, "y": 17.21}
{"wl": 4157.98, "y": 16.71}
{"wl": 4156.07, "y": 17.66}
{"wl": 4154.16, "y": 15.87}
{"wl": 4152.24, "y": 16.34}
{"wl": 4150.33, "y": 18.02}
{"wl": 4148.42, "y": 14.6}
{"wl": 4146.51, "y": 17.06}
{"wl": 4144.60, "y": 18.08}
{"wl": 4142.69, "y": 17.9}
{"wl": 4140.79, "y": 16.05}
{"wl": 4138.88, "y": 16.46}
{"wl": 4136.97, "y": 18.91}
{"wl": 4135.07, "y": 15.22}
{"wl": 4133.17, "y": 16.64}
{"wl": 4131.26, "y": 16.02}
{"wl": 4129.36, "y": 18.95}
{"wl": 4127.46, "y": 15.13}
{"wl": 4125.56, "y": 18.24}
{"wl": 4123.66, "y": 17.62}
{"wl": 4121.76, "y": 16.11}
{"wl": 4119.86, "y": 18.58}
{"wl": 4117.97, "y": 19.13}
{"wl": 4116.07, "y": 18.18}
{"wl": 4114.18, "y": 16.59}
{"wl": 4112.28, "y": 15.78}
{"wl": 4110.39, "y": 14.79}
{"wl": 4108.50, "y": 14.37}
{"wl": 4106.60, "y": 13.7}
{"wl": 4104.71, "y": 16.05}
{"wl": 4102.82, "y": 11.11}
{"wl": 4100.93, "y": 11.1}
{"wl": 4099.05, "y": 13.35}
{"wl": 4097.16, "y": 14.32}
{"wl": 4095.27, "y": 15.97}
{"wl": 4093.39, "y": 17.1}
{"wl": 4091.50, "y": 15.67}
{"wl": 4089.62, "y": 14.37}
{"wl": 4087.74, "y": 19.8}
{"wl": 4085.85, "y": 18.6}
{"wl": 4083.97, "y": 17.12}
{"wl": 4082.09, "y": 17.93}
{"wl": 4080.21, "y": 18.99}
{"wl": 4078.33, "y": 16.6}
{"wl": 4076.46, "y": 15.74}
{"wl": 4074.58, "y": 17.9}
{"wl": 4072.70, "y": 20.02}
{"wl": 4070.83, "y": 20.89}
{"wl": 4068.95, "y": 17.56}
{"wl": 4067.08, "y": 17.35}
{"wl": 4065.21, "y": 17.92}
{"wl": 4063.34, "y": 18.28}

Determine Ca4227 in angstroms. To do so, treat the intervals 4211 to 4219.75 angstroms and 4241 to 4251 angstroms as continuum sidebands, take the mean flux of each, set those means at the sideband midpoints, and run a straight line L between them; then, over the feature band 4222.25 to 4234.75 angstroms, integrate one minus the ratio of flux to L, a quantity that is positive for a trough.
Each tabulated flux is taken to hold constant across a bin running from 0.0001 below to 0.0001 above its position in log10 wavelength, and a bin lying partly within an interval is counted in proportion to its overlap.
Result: 0.5 angstroms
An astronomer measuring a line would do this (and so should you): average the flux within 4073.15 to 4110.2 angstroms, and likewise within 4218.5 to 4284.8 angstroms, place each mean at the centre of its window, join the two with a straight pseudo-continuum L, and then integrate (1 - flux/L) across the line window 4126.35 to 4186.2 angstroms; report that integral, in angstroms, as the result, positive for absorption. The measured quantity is -0.62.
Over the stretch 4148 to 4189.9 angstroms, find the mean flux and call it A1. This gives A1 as 16.9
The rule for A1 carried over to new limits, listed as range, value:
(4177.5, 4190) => 17.6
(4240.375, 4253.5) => 19.2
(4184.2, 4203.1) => 16.5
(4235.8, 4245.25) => 18.1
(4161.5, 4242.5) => 17.5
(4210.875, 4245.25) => 18.5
